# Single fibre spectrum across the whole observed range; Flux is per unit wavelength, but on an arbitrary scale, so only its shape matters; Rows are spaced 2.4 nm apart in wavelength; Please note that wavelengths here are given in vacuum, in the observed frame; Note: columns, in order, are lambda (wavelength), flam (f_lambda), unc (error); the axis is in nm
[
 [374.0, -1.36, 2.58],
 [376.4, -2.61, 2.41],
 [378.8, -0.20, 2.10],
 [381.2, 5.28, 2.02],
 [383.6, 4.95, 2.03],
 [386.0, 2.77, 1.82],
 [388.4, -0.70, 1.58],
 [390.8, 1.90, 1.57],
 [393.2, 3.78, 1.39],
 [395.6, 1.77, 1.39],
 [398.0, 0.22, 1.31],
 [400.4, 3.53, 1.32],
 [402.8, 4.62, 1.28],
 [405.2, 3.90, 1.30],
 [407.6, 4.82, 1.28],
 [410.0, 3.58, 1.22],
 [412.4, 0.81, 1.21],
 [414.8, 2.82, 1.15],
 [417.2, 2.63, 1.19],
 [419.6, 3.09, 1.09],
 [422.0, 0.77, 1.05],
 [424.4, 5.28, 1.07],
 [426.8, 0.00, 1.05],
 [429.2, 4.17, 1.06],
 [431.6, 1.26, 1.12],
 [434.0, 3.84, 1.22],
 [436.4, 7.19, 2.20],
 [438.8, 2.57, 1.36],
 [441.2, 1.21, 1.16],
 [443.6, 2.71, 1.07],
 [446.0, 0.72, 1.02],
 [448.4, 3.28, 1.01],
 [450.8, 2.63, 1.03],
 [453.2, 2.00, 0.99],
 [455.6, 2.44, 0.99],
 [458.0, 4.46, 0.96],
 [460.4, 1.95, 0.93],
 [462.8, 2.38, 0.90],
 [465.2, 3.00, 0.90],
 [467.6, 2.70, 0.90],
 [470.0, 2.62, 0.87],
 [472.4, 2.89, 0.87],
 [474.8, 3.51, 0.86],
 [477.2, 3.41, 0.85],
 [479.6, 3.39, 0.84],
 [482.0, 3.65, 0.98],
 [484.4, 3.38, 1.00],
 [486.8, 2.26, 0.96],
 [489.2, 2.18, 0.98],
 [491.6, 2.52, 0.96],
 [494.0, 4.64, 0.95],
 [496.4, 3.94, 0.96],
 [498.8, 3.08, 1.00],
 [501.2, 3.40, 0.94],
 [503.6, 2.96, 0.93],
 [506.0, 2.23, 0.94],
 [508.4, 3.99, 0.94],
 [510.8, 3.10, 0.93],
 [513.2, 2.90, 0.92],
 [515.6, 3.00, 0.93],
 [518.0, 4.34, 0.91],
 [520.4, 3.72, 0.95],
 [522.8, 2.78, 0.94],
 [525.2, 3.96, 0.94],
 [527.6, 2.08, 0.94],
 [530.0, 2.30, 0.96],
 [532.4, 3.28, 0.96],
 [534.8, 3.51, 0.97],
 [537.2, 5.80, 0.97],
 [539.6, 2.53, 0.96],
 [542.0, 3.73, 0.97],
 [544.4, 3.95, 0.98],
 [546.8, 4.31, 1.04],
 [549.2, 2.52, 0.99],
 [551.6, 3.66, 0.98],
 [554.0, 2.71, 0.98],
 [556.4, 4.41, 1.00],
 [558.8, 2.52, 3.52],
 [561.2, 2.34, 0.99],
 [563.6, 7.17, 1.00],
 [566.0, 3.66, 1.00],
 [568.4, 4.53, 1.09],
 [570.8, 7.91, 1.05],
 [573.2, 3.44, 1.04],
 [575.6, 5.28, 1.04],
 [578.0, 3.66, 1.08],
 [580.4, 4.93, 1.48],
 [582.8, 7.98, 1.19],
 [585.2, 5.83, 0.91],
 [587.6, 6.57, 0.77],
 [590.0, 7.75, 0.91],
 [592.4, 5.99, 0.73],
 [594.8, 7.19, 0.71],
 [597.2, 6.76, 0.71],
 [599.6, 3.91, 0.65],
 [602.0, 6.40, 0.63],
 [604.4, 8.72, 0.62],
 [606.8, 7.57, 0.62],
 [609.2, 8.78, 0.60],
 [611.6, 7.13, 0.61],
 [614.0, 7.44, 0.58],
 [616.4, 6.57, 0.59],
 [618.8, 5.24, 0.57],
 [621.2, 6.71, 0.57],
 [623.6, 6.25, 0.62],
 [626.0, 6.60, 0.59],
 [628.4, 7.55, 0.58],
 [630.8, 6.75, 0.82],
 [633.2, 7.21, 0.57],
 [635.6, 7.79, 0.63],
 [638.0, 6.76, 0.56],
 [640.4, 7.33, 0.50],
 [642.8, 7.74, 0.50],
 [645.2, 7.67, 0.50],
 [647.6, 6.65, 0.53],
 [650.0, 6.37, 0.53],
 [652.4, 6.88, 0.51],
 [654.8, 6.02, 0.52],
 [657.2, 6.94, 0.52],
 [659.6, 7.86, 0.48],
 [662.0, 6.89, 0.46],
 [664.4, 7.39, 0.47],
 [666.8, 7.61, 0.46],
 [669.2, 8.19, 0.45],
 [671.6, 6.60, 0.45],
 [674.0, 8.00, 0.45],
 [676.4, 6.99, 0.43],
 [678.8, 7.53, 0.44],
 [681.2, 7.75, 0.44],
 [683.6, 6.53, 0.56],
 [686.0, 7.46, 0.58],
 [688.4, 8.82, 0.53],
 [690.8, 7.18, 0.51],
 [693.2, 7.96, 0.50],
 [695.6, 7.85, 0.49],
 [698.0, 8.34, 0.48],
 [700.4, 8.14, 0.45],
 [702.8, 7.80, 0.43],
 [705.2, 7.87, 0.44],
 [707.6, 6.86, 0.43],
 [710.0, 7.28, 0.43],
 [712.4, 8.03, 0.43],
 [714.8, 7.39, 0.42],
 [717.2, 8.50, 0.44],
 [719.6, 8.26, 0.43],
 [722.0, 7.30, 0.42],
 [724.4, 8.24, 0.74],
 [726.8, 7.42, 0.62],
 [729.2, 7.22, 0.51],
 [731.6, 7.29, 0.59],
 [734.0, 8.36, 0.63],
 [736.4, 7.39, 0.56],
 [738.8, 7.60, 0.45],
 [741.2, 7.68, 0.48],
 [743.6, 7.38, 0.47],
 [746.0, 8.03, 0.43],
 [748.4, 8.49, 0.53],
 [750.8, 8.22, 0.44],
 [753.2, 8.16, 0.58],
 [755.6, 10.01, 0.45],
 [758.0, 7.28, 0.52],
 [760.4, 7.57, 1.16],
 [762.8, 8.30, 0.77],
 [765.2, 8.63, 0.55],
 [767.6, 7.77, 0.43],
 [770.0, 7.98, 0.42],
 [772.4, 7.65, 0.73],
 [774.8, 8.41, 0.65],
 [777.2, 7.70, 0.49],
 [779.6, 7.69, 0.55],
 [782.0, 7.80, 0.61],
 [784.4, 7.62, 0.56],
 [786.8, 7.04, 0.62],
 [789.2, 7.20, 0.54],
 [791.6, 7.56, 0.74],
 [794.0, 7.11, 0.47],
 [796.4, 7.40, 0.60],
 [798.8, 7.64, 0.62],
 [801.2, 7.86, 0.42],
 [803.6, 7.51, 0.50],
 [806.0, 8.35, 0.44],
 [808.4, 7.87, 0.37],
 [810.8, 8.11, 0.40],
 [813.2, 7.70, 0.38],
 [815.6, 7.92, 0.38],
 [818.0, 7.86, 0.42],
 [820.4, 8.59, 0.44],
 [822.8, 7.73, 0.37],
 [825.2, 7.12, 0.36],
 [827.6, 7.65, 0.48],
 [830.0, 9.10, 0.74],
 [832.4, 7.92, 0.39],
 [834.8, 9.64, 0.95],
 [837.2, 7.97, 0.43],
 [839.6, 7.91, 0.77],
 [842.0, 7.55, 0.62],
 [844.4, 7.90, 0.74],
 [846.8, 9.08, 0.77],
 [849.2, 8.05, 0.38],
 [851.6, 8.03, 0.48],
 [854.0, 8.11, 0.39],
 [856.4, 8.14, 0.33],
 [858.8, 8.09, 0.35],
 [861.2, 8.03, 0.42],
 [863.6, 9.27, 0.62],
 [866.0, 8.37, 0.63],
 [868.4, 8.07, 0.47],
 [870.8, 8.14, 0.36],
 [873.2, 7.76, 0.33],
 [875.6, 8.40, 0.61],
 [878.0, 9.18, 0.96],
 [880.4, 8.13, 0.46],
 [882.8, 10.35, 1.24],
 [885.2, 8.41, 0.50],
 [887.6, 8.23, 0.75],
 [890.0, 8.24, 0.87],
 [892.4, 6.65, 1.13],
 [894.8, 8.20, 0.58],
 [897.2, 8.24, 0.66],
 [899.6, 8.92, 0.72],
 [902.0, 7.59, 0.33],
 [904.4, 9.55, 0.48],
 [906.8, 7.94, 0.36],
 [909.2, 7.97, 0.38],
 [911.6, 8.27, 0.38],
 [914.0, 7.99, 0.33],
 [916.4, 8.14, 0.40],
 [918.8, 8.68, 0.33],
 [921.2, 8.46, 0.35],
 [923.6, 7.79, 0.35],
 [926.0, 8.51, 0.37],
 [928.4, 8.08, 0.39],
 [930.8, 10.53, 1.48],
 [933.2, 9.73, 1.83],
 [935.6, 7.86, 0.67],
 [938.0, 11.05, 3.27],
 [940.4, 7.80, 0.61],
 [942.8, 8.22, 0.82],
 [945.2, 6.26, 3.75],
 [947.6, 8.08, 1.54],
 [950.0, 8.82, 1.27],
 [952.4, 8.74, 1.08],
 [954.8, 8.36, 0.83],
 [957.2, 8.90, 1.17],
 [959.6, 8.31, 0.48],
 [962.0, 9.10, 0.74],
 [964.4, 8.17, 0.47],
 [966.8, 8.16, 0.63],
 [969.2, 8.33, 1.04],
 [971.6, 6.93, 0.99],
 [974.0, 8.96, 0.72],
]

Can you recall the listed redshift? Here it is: 0.51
